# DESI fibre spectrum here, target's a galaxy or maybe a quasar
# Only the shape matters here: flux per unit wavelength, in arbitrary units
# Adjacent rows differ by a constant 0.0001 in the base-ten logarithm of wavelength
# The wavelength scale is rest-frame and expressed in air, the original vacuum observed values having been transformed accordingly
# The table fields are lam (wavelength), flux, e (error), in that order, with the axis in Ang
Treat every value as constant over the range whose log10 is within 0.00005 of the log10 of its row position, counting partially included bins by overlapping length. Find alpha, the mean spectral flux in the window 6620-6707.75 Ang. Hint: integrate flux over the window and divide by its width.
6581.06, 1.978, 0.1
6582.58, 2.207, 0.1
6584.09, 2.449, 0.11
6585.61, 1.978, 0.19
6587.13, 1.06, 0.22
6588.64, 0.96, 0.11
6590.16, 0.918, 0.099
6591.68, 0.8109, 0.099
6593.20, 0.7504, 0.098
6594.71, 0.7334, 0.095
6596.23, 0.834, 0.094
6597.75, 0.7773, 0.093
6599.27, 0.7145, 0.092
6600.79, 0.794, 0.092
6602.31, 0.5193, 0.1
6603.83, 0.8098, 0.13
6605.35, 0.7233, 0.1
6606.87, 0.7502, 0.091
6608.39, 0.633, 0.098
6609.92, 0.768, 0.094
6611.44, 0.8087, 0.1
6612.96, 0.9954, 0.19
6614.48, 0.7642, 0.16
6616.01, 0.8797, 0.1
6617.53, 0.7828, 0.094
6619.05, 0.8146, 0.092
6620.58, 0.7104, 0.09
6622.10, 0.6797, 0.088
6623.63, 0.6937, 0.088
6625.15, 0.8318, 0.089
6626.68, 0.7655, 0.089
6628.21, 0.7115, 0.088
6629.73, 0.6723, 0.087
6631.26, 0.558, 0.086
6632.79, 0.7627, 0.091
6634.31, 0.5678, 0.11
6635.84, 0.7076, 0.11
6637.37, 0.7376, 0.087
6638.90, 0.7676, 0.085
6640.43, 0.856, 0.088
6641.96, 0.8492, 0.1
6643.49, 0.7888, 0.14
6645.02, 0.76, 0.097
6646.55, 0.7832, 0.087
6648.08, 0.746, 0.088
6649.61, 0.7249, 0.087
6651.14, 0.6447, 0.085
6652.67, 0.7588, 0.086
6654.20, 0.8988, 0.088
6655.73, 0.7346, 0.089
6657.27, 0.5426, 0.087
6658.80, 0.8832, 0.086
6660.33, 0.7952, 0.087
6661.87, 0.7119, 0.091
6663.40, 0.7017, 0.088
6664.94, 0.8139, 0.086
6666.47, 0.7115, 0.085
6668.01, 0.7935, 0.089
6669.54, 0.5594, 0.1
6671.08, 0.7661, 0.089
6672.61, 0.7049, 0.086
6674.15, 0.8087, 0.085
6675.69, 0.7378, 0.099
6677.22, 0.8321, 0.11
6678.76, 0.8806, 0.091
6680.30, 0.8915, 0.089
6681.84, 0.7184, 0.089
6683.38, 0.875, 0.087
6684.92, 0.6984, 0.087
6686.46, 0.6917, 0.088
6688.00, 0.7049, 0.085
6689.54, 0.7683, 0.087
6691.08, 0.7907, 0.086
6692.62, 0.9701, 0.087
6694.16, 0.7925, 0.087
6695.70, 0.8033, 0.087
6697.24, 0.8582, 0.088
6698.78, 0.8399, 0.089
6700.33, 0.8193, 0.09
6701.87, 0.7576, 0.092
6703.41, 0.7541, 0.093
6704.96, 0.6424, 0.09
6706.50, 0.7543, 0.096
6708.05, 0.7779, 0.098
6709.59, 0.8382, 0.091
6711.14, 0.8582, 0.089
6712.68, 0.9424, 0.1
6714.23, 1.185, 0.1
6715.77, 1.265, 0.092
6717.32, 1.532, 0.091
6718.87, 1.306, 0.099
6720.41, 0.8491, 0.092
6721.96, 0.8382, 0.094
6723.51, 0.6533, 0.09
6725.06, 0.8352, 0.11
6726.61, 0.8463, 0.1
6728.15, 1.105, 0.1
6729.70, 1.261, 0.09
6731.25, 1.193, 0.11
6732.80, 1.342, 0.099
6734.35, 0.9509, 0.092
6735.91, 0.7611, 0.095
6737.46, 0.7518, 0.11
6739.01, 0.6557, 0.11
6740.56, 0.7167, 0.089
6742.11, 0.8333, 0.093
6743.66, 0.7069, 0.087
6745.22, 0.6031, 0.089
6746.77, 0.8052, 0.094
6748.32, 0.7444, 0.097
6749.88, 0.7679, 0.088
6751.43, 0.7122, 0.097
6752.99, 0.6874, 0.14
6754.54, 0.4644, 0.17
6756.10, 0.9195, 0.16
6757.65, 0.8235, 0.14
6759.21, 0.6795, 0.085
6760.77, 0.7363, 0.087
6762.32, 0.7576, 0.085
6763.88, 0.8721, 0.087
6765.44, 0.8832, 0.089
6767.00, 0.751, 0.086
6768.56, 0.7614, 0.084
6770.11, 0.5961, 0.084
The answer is 0.756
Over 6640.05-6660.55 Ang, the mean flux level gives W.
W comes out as 0.767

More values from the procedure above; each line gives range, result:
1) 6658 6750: 0.847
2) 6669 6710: 0.78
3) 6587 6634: 0.768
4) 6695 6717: 0.878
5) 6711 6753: 0.923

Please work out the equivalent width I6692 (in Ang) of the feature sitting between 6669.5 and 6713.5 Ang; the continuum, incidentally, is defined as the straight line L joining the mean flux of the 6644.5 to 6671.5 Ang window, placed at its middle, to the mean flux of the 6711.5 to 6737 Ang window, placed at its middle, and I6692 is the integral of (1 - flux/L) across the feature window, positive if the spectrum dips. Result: 5.0 Ang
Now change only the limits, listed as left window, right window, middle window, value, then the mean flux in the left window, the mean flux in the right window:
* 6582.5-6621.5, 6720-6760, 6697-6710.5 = 1.2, 0.936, 0.827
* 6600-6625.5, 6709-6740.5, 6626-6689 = 7.8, 0.761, 0.993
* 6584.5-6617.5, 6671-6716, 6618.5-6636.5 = 3.2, 0.871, 0.82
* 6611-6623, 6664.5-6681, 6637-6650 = 0.1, 0.803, 0.772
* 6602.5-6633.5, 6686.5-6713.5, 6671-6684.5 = -0.2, 0.751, 0.802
